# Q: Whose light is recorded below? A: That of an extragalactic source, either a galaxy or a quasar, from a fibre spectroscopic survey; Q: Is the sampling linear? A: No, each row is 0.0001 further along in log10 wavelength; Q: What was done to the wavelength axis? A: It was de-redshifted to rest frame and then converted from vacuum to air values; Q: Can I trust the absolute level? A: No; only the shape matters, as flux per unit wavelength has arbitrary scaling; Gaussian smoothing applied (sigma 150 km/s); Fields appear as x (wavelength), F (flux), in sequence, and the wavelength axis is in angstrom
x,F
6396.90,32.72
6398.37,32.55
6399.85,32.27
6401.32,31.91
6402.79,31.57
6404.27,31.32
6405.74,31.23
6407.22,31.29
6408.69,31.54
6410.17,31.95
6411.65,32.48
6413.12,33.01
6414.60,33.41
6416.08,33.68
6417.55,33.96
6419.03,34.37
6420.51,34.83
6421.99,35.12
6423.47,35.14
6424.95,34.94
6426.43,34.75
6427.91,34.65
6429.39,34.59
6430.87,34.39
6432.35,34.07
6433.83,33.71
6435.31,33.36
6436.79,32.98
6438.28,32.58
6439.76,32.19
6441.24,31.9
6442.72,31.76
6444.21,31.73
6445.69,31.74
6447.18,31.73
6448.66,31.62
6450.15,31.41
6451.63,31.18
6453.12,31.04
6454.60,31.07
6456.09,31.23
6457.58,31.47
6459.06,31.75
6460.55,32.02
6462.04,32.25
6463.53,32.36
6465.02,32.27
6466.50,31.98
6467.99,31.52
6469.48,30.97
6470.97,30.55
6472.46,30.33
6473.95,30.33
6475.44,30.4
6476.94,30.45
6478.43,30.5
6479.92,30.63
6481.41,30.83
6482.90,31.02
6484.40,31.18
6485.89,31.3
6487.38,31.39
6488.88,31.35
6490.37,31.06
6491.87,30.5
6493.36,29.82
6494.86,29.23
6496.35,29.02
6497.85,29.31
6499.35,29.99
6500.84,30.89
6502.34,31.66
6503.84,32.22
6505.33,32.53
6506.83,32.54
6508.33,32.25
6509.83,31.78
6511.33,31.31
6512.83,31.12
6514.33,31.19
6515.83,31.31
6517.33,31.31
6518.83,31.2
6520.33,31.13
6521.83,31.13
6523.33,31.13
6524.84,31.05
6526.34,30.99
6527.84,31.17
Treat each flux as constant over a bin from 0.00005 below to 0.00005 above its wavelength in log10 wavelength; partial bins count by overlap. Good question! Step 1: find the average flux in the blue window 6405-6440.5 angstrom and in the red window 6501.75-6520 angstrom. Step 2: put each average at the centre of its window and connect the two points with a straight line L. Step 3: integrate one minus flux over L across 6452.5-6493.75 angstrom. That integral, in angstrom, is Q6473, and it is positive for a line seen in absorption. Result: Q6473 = 1.7 angstrom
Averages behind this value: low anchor 33.5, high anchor 31.7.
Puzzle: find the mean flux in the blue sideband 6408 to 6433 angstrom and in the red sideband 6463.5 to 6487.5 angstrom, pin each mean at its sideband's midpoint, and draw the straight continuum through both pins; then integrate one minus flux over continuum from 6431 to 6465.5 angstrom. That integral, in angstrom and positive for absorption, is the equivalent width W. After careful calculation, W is 0.4 angstrom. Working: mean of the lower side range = 33.9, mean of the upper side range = 31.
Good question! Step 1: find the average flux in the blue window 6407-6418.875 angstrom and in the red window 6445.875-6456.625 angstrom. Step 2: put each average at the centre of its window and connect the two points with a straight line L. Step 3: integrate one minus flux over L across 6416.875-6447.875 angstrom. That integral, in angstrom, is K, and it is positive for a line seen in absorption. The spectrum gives -1.4 angstrom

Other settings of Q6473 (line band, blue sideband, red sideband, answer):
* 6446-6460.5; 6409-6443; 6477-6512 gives 0.51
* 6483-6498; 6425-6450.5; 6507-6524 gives 0.67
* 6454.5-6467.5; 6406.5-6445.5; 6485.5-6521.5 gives 0.19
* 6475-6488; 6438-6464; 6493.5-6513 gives 0.18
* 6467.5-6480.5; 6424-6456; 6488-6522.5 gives 0.50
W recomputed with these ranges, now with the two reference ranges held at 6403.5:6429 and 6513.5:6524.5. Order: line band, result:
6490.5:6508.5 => 0.5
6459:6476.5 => 0.5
